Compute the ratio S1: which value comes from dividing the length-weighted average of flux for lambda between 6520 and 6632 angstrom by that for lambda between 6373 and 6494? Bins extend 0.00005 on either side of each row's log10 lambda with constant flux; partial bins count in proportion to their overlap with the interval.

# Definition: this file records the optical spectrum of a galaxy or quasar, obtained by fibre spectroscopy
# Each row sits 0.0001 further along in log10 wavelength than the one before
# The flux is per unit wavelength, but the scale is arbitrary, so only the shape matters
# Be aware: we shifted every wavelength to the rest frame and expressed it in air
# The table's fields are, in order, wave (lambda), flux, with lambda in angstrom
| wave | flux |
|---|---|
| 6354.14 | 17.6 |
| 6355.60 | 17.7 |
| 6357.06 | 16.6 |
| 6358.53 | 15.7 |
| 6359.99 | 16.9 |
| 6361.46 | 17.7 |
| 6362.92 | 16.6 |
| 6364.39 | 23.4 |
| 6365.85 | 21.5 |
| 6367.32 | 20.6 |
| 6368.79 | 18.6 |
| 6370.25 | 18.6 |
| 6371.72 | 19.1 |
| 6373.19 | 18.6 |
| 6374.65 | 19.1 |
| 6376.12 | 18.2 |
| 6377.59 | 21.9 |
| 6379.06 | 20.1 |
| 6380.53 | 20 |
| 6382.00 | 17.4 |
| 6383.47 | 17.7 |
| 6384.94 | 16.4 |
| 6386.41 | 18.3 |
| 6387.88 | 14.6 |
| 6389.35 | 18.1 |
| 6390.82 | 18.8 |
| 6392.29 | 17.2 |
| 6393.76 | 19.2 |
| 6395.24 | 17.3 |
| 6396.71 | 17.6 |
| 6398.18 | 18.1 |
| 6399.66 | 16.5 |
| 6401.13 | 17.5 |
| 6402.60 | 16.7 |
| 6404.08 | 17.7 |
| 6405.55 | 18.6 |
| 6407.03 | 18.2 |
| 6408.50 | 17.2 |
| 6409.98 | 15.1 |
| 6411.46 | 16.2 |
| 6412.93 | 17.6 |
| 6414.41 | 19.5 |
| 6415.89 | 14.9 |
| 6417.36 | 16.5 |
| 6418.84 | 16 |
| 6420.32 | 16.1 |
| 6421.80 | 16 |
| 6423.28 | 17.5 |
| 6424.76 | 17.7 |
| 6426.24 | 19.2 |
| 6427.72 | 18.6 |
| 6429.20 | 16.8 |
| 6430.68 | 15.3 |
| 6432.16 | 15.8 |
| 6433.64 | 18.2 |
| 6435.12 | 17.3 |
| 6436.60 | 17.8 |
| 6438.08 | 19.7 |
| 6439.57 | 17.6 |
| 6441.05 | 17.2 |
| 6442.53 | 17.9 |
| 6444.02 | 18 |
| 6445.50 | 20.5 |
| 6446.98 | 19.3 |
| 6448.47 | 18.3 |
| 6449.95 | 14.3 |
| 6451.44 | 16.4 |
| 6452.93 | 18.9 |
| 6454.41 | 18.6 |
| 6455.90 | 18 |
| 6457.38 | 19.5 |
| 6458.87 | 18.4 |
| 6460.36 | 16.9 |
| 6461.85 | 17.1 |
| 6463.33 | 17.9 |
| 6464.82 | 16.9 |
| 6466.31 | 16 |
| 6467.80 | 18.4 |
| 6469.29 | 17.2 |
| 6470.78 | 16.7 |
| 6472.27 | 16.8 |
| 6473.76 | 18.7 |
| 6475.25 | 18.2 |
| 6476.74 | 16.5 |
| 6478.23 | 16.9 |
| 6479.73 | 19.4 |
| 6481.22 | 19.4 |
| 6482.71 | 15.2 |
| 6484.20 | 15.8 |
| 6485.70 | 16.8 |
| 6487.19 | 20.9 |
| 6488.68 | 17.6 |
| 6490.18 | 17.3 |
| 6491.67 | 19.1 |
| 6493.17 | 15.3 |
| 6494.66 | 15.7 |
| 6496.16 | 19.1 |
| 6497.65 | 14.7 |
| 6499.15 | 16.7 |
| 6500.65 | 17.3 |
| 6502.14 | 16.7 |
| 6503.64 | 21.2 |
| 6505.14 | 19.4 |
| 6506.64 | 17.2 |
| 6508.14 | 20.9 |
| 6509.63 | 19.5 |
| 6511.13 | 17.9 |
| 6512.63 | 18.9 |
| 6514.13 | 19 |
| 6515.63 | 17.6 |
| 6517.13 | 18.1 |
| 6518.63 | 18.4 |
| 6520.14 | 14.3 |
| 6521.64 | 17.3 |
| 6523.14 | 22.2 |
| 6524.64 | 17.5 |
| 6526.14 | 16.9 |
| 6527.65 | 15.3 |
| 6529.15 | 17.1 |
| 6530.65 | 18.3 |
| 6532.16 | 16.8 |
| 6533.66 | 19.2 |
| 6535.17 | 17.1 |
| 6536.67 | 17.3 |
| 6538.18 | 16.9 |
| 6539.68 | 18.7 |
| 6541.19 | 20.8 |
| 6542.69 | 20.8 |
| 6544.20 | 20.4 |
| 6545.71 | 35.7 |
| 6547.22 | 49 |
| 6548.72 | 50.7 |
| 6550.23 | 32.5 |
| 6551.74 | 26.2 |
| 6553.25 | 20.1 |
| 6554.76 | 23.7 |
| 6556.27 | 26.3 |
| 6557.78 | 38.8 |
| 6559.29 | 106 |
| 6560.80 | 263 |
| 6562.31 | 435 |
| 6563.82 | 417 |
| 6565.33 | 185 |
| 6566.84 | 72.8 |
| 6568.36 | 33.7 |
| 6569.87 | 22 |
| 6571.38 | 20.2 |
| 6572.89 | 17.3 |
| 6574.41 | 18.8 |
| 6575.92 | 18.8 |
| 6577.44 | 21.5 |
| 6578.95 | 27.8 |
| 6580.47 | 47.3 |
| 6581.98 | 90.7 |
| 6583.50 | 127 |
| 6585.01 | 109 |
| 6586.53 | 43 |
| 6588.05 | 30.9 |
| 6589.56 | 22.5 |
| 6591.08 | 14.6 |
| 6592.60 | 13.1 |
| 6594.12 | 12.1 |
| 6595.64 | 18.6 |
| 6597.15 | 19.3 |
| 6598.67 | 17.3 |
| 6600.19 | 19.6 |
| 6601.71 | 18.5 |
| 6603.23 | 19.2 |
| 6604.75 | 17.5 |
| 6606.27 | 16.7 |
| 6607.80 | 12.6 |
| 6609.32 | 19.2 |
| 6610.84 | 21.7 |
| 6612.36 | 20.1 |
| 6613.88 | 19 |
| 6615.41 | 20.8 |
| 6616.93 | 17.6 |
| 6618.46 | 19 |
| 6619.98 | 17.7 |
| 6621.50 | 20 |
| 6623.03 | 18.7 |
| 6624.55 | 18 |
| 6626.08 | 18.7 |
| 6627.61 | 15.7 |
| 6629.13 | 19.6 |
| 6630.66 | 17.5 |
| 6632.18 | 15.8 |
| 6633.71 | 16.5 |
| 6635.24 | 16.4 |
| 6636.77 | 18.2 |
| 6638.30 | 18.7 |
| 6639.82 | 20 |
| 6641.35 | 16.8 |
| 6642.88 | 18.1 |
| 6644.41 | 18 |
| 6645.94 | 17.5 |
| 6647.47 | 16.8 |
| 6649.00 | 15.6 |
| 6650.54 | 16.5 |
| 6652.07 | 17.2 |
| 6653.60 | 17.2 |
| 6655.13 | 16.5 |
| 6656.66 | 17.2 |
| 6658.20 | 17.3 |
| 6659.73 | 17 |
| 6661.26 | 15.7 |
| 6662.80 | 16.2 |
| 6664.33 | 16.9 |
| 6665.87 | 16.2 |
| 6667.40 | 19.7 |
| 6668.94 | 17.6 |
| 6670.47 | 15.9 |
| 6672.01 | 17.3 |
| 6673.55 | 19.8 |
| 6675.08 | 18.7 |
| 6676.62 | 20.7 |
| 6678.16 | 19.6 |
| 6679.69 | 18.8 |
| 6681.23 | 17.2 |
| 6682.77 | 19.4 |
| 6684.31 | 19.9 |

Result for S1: 2.47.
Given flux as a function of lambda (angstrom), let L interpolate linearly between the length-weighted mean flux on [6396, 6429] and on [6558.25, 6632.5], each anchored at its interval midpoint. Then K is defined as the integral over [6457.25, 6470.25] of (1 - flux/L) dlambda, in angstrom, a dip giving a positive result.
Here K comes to 4.7 angstrom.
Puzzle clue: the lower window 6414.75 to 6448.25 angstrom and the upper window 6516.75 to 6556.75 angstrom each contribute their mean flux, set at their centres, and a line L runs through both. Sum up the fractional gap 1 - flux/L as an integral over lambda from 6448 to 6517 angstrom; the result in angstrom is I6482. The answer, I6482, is 7.5 angstrom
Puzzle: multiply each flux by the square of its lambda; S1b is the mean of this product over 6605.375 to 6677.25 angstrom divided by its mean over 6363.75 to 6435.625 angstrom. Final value 1.07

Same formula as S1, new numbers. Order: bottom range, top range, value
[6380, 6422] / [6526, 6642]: 2.47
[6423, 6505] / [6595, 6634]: 1.04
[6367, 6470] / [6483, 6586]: 2.55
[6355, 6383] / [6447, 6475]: 0.93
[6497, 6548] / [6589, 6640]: 0.91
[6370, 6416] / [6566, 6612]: 1.80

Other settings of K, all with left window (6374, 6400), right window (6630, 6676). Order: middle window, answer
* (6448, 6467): 0.49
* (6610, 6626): -1.67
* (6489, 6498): 0.41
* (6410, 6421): 0.90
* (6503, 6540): -0.79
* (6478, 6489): 0.03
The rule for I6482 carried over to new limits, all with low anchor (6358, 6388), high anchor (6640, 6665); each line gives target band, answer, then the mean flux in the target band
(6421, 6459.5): 1.1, 17.8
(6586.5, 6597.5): -2.0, 20.5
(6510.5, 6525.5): -0.3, 18.1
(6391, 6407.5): 0.7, 17.7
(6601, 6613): -0.6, 18.2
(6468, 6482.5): 0.3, 17.7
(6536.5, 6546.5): -2.4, 21.8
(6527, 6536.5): 0.2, 17.3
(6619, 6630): -0.8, 18.4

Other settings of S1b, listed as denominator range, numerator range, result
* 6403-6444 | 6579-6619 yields 1.89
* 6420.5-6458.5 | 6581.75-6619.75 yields 1.73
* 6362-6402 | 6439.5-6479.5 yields 0.98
